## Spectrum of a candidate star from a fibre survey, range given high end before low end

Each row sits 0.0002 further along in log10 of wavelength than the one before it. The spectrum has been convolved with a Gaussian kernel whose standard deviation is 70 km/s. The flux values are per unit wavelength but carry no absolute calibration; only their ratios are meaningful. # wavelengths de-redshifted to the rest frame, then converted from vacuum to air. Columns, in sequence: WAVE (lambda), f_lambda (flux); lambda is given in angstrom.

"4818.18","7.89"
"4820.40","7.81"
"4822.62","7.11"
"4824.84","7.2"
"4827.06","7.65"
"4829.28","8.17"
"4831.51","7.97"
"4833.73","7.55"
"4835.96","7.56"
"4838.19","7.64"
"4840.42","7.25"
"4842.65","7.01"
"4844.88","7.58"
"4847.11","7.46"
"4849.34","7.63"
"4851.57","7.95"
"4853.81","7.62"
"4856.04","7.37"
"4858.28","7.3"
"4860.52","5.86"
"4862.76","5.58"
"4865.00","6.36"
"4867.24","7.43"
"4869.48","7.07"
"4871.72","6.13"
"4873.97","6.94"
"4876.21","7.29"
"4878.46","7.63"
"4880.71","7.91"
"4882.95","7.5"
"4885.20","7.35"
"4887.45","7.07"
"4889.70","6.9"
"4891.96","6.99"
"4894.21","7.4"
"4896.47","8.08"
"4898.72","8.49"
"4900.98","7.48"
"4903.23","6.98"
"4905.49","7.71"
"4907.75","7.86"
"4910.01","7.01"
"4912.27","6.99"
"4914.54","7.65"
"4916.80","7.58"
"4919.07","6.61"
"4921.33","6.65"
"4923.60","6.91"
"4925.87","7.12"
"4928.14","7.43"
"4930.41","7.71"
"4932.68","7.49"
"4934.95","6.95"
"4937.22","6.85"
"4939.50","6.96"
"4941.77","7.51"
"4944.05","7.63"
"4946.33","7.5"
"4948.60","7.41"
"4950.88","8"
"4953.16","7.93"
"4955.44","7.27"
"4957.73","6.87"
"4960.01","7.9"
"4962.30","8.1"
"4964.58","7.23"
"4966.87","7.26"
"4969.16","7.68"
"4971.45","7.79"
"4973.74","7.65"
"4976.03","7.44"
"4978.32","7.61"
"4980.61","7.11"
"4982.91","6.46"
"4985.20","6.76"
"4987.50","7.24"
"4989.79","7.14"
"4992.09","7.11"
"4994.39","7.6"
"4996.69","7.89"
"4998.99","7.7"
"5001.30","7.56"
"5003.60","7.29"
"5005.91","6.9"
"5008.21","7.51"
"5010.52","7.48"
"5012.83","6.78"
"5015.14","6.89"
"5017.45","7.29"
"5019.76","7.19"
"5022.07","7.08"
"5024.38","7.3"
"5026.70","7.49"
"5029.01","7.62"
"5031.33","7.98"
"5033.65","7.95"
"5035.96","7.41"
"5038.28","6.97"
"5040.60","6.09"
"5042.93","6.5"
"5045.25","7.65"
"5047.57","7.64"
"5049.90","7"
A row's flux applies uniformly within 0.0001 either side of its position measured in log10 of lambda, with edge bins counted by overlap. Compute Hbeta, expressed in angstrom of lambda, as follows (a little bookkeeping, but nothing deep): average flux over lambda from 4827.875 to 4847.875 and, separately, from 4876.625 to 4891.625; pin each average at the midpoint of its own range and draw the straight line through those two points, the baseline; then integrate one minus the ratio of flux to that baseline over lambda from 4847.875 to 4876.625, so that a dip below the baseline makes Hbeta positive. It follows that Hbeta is 1.95 angstrom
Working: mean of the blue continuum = 7.58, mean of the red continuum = 7.36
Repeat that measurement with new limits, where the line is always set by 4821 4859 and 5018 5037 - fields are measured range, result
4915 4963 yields 1.1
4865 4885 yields 0.9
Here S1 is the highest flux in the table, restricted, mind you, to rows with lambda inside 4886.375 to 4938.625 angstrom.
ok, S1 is 8.49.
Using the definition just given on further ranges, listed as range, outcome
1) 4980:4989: 7.24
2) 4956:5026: 8.1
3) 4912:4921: 7.65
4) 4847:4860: 7.95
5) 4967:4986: 7.79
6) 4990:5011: 7.89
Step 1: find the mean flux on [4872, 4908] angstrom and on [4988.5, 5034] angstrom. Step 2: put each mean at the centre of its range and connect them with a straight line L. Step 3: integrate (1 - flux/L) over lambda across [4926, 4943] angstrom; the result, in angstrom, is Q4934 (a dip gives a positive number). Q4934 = 0.3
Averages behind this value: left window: 7.43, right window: 7.38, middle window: 7.26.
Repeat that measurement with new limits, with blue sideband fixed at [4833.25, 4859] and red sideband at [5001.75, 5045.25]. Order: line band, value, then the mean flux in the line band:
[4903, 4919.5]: 0.1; 7.34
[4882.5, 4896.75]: 0.3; 7.27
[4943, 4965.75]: -0.8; 7.58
